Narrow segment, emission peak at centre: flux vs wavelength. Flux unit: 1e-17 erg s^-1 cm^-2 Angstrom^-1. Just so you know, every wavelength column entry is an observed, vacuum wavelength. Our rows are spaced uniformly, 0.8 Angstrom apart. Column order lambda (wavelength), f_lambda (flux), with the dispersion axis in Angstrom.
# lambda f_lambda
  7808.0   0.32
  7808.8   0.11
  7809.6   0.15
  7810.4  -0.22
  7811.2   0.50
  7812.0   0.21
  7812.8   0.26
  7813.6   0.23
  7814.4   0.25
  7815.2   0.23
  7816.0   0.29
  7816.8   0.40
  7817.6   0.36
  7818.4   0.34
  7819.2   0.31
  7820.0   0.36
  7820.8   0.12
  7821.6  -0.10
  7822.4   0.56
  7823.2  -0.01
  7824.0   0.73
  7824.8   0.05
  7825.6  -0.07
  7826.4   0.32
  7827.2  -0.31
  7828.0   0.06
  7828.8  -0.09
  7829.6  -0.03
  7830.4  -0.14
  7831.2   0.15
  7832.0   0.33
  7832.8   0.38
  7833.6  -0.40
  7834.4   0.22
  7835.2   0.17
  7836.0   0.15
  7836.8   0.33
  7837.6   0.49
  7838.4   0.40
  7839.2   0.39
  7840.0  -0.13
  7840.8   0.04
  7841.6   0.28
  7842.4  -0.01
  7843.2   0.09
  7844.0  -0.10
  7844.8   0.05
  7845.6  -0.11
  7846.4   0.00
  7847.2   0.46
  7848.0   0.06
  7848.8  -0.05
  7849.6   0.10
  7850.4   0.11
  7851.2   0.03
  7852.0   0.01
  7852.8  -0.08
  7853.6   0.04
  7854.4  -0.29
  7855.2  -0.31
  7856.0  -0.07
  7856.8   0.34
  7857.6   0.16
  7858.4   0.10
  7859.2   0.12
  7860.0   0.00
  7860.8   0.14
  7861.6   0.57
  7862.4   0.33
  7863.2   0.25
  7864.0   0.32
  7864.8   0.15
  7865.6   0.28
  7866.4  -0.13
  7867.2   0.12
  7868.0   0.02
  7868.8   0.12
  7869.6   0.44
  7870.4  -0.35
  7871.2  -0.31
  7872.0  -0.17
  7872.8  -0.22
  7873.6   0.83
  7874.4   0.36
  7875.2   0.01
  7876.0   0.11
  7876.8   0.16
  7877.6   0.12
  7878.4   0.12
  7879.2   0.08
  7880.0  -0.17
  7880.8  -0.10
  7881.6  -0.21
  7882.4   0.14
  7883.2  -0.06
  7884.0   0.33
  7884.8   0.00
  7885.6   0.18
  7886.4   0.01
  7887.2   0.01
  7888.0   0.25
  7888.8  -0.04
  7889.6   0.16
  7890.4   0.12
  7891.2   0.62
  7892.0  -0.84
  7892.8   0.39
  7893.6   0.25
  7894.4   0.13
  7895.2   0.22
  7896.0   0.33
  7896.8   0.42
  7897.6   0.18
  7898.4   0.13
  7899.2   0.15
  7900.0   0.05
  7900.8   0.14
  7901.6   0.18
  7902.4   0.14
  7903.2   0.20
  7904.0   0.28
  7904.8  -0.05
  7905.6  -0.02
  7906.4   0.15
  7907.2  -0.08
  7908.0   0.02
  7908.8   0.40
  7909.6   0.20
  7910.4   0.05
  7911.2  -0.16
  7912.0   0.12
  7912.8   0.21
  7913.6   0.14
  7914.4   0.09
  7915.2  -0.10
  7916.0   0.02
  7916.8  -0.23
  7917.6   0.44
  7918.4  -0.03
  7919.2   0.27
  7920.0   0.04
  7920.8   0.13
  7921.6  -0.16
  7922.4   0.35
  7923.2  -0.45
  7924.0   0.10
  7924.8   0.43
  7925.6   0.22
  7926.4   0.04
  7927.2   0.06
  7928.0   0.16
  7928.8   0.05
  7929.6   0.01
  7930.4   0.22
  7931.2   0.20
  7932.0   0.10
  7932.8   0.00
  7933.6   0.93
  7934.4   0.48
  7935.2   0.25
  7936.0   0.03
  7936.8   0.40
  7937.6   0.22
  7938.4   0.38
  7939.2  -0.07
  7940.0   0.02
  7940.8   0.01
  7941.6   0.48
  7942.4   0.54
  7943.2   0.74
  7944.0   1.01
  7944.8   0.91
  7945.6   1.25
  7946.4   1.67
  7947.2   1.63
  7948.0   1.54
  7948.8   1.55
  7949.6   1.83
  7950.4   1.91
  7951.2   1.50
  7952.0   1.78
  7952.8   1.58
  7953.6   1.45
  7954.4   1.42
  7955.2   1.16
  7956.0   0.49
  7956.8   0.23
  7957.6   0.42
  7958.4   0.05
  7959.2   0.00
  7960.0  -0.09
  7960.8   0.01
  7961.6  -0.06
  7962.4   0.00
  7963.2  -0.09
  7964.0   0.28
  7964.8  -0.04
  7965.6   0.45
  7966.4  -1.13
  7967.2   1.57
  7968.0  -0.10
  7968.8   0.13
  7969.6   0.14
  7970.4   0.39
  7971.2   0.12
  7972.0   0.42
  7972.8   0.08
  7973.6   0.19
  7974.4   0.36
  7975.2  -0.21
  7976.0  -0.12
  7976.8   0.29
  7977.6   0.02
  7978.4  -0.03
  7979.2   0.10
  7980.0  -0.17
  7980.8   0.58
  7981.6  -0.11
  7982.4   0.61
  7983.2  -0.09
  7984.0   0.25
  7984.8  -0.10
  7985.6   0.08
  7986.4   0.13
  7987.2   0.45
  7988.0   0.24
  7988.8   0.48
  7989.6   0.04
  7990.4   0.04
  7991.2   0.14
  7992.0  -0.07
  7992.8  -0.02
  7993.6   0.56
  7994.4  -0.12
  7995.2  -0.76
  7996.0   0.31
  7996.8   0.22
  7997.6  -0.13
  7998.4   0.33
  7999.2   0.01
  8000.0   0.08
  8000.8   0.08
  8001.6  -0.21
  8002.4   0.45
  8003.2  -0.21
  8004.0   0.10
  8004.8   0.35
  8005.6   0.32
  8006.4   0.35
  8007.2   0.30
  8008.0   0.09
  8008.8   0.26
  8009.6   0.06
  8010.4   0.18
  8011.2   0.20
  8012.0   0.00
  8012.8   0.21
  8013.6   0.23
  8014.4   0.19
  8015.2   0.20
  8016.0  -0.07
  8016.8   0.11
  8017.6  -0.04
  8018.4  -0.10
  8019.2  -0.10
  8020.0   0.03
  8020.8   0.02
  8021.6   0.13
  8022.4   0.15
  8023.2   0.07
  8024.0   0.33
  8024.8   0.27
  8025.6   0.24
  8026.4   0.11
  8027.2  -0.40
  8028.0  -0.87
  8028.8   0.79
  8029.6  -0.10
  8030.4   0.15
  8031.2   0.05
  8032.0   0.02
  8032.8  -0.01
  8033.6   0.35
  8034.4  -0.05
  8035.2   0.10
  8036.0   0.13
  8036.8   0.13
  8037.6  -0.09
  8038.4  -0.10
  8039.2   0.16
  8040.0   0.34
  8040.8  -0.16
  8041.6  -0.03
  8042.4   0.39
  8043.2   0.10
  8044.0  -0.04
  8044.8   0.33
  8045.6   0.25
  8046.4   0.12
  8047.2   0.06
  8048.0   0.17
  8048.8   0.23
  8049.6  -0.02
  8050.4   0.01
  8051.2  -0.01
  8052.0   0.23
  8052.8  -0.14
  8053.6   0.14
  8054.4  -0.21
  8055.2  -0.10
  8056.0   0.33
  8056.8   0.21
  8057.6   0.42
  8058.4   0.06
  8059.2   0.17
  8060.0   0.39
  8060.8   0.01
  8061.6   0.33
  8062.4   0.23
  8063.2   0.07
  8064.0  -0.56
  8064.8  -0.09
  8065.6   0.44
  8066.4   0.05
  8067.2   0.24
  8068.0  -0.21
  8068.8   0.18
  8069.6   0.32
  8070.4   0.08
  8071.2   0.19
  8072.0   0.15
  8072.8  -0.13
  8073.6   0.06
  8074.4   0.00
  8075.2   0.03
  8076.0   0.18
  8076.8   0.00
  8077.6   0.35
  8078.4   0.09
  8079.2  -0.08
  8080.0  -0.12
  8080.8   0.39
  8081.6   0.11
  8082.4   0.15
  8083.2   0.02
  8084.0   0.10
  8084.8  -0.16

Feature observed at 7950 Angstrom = [O II] 3727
